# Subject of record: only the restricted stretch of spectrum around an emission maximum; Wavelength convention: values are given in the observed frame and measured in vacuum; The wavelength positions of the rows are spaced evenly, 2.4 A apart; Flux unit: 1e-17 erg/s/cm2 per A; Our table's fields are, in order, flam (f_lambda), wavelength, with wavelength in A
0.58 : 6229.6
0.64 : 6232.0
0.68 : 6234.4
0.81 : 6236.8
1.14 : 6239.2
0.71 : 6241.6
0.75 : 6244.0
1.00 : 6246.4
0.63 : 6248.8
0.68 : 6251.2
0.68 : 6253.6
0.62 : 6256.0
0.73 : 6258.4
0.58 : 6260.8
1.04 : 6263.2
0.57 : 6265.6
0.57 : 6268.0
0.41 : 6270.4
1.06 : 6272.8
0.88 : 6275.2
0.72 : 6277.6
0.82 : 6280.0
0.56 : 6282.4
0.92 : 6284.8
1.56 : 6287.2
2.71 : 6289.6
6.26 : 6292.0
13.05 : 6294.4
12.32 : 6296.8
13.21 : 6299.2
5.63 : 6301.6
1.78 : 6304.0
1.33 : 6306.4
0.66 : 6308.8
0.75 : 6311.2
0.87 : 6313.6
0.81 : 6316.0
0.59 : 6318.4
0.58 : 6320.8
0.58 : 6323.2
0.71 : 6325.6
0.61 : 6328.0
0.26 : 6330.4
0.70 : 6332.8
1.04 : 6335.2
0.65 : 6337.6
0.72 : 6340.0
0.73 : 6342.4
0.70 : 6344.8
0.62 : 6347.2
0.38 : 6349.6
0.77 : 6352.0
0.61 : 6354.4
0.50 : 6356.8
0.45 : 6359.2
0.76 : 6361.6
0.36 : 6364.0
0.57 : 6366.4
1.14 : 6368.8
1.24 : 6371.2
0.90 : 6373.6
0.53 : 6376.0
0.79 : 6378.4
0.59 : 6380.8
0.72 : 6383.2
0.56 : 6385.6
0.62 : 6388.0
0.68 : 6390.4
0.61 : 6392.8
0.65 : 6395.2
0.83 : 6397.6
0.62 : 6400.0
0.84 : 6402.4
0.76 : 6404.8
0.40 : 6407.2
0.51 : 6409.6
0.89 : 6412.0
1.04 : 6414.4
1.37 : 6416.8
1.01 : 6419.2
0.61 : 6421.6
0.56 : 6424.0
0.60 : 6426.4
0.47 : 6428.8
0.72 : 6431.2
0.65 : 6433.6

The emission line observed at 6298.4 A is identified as [O II]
